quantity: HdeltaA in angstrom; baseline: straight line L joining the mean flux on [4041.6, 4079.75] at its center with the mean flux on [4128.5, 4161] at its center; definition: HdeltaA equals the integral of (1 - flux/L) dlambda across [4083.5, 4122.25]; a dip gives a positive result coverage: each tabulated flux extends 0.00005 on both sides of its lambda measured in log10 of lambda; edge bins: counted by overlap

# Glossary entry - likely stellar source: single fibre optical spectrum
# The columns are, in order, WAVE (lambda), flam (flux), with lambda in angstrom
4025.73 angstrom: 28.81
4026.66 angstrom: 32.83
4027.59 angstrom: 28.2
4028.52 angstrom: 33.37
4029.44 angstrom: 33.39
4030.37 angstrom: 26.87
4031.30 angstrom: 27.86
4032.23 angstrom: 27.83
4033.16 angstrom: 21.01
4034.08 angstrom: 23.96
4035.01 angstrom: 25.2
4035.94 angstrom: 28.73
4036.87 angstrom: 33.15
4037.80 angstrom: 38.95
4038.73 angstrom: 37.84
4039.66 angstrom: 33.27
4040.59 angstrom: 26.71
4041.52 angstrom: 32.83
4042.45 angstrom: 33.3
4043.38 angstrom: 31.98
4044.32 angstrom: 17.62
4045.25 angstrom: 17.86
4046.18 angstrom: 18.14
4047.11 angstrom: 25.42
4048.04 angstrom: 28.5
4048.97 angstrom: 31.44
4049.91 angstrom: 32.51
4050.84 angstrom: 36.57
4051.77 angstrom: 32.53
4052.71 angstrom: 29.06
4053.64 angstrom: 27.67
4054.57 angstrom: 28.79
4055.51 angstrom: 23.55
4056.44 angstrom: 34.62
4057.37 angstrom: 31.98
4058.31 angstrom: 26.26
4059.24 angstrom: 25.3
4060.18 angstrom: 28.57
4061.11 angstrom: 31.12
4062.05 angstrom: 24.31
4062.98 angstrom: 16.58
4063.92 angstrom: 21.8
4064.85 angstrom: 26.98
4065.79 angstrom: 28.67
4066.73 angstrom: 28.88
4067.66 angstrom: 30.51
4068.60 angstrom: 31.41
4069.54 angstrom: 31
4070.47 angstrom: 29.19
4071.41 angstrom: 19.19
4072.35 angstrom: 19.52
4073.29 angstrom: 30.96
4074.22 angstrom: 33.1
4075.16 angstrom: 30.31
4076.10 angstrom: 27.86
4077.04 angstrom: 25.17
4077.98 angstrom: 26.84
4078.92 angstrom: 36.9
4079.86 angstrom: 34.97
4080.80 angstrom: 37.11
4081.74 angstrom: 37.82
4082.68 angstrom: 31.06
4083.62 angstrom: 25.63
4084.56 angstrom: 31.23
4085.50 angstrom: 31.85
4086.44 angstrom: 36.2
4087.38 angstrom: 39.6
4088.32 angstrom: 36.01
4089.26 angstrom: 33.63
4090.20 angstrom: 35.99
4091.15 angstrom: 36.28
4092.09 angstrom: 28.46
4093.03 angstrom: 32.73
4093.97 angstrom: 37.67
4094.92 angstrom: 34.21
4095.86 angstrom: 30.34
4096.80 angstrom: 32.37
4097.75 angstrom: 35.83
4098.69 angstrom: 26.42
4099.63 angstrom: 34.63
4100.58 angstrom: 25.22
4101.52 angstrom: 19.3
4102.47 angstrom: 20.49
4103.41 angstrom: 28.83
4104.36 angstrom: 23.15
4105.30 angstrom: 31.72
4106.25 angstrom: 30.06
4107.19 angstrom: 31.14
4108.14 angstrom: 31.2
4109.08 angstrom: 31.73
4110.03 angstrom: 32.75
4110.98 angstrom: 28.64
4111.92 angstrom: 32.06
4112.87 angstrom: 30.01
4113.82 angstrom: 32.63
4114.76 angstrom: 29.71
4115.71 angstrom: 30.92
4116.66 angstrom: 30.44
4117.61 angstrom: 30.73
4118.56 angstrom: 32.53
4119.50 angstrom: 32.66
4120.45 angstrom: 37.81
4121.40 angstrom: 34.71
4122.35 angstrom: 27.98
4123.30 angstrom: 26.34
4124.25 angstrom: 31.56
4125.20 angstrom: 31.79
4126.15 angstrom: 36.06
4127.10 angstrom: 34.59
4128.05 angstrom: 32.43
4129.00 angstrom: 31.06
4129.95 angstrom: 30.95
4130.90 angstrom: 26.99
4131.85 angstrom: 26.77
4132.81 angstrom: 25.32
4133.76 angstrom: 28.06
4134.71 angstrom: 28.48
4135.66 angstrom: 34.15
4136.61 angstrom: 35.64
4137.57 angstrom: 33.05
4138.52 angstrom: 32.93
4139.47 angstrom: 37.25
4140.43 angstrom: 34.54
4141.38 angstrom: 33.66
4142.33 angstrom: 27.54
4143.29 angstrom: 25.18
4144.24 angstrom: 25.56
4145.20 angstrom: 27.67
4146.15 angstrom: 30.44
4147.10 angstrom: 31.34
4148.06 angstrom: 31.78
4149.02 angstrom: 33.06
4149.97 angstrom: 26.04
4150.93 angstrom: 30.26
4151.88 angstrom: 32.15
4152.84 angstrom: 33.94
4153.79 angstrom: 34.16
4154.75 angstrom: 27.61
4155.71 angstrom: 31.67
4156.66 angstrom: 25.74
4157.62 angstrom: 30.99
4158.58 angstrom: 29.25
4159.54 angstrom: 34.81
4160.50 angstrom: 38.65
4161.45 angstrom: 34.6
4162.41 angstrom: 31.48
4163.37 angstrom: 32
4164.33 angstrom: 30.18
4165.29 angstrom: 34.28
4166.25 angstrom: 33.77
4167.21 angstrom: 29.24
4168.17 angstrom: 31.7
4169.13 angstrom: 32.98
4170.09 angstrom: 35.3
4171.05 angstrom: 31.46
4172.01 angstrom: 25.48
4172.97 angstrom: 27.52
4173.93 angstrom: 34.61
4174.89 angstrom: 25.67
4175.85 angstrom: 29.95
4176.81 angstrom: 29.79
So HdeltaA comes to -2.7 angstrom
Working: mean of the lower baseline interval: 27.9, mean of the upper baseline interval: 30.8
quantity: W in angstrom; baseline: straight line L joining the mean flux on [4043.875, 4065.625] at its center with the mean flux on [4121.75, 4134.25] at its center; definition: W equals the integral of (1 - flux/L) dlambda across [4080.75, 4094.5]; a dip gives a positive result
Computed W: -2.8 angstrom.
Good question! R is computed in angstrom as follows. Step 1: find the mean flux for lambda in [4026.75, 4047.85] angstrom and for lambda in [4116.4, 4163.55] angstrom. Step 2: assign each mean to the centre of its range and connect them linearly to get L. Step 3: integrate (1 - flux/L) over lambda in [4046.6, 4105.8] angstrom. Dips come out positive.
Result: -0.7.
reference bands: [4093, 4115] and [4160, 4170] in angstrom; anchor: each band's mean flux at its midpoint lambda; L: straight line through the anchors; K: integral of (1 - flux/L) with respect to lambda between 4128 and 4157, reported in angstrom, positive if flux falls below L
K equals 1.3 angstrom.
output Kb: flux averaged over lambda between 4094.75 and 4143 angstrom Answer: 30.7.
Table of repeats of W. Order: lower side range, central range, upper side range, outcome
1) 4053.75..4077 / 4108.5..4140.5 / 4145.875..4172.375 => -1.5 angstrom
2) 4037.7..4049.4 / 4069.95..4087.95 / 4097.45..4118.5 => -1.1 angstrom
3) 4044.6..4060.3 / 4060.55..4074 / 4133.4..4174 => 0.9 angstrom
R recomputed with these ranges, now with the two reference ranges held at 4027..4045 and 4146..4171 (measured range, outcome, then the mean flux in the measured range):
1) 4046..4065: 1.3 angstrom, 27.9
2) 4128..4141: 0.1 angstrom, 31.2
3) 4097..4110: 0.9 angstrom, 28.7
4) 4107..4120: -0.1 angstrom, 31.2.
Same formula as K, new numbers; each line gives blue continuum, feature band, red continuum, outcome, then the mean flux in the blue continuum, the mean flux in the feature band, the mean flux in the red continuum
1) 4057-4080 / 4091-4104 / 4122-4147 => -0.4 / 27.8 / 30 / 30.6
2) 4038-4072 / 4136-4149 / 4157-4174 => -0.1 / 28.2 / 31.4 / 32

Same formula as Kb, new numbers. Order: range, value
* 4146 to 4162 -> 31.6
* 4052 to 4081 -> 28.3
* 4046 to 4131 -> 30.3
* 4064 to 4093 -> 31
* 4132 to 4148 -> 30.6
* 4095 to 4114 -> 29.5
